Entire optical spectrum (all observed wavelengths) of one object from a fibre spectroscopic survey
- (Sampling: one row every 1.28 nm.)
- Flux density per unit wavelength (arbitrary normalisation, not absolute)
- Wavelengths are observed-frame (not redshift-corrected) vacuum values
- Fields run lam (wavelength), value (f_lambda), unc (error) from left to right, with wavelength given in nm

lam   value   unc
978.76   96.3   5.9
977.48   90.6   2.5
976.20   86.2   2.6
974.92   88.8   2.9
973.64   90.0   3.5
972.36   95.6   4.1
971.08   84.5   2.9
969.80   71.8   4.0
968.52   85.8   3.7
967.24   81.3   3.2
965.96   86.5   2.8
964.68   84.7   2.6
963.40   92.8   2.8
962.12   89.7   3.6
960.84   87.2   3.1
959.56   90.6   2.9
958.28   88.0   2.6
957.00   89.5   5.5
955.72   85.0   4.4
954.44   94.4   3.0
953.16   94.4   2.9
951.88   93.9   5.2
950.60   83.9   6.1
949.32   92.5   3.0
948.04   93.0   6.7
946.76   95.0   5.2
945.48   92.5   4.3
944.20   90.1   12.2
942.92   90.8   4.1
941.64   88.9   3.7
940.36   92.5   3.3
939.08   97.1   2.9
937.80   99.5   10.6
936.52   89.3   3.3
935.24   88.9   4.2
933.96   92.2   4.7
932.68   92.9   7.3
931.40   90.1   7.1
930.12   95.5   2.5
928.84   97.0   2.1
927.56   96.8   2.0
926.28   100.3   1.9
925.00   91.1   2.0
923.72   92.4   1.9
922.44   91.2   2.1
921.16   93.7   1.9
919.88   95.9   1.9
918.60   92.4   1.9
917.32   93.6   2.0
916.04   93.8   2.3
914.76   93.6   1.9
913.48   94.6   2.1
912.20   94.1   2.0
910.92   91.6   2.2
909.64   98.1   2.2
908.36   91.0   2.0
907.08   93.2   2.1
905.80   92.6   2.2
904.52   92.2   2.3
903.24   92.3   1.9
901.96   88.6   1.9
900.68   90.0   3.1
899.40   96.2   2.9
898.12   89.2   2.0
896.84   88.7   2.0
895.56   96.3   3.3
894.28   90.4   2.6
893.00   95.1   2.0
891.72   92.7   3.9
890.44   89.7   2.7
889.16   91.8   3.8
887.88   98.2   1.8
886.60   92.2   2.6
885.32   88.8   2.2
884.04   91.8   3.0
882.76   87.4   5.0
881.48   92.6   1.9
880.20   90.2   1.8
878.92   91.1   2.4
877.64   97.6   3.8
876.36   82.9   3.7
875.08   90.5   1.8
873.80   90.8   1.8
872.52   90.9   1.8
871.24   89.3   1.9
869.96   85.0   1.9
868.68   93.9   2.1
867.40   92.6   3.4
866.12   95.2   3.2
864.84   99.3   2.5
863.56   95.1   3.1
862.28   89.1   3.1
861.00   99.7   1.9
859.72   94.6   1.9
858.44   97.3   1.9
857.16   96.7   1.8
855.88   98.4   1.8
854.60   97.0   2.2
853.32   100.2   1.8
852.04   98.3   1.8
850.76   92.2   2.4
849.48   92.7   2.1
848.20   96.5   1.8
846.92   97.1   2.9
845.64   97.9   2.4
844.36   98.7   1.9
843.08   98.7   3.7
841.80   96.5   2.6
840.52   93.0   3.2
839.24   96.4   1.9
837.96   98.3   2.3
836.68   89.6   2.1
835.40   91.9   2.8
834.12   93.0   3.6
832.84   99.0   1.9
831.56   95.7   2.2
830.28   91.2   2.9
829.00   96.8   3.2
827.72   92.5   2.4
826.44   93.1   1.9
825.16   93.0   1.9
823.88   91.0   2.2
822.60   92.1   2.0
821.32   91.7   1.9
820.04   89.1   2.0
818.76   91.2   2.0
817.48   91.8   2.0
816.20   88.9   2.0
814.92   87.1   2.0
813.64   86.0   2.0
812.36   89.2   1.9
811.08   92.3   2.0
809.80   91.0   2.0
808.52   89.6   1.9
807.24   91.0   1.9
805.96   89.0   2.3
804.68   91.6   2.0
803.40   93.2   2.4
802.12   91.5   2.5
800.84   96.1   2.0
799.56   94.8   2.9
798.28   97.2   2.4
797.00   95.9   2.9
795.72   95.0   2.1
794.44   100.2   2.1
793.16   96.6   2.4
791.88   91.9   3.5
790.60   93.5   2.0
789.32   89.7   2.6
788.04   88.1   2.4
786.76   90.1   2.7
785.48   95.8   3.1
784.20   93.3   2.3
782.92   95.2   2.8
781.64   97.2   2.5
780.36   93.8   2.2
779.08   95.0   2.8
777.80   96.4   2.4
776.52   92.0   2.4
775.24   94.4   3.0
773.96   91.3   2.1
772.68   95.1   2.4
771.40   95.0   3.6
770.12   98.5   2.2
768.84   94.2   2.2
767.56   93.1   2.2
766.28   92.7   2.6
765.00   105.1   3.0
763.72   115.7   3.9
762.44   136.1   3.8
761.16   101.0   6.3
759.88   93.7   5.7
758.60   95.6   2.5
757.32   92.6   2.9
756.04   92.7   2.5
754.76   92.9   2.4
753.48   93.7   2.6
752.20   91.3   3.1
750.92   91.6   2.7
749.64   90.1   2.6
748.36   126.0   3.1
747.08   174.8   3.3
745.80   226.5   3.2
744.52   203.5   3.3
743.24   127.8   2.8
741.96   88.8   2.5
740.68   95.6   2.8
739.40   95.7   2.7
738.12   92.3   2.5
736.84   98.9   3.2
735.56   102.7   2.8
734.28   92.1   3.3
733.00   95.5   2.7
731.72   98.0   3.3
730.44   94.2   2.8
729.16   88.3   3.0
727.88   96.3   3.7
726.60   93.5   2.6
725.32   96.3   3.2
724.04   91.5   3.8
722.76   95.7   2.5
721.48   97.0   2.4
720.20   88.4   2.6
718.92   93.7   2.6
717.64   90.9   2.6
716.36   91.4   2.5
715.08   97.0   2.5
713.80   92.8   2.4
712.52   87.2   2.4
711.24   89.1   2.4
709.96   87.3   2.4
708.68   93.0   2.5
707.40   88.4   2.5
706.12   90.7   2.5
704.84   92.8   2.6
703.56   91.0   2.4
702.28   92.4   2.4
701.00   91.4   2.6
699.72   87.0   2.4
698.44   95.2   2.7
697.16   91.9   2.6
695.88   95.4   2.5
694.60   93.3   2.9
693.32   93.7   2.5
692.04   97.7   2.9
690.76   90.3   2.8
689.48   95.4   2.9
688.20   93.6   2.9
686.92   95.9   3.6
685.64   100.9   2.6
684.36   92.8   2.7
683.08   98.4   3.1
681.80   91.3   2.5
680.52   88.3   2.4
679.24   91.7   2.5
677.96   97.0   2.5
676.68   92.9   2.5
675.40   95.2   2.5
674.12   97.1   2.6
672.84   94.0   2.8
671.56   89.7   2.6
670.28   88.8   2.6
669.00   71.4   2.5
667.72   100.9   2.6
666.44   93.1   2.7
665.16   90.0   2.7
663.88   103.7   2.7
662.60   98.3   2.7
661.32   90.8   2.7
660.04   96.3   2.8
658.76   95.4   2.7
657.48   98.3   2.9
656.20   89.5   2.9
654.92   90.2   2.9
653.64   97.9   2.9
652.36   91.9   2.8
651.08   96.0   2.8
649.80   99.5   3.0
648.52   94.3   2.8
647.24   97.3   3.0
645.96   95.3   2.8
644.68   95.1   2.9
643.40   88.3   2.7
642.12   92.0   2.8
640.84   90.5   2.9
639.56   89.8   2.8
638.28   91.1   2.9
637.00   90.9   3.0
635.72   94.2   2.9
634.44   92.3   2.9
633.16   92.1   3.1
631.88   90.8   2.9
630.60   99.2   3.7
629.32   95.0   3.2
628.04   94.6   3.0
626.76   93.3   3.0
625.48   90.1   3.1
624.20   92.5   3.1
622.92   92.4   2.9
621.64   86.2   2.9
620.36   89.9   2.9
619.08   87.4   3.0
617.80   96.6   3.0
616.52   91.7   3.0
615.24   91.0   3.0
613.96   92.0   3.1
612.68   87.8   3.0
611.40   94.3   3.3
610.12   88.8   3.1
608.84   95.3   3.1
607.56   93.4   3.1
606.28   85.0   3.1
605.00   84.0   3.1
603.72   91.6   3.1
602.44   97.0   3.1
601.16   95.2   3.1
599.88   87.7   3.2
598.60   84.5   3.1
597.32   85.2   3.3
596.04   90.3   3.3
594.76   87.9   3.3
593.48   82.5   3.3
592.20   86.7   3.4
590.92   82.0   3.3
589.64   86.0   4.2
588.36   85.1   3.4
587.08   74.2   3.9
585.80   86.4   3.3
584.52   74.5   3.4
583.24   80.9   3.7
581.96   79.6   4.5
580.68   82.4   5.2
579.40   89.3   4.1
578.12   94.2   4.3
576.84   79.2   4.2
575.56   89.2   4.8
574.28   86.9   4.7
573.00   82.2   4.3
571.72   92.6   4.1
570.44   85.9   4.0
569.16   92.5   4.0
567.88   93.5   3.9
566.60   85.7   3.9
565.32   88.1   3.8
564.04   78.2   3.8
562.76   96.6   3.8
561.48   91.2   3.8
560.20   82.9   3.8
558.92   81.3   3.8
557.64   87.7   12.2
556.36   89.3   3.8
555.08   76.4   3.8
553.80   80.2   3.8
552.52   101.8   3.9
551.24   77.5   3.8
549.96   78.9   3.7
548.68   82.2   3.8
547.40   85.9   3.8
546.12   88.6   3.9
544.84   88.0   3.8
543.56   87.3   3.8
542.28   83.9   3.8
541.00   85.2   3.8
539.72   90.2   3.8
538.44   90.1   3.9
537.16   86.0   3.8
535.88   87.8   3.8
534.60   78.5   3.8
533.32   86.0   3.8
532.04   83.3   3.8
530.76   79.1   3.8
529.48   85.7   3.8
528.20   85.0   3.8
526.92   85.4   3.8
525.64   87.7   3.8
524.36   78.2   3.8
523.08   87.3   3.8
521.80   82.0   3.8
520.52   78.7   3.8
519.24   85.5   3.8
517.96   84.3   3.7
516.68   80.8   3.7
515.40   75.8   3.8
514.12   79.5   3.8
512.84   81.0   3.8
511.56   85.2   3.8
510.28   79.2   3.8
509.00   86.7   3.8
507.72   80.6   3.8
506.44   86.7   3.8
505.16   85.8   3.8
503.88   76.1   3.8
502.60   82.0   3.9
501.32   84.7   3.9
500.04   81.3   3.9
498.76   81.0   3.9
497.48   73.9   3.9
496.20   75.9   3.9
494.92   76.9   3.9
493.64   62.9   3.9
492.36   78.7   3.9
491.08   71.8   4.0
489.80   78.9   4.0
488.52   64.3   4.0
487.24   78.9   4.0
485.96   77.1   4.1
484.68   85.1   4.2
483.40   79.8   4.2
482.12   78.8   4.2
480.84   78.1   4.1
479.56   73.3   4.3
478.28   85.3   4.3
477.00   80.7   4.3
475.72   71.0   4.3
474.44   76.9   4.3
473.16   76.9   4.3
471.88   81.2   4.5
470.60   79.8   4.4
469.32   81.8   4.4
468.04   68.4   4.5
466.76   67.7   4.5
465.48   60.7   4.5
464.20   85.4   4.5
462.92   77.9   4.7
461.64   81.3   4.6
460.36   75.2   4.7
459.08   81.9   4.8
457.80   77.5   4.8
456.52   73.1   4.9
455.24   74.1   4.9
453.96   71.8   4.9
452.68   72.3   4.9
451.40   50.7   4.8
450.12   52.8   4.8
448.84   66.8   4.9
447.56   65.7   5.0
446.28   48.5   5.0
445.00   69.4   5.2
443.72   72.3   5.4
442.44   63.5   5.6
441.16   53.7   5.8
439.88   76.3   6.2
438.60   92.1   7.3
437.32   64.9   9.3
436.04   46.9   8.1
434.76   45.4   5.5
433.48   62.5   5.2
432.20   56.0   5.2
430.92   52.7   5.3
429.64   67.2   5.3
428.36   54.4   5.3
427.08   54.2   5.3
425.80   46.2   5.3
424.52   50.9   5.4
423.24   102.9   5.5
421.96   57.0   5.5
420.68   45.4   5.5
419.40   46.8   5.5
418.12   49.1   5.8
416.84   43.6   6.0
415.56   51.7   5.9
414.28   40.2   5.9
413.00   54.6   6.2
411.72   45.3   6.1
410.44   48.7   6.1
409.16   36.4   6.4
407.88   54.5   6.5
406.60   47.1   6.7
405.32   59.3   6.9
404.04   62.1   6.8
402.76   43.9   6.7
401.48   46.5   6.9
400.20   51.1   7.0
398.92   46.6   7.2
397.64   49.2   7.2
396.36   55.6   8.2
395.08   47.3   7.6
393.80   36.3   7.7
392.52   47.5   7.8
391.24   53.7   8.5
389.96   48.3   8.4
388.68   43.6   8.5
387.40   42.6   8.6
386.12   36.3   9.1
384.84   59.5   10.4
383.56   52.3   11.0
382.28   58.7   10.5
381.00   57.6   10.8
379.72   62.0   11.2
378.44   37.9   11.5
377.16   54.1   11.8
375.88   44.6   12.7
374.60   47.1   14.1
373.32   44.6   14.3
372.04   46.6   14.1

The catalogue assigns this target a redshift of 0.135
